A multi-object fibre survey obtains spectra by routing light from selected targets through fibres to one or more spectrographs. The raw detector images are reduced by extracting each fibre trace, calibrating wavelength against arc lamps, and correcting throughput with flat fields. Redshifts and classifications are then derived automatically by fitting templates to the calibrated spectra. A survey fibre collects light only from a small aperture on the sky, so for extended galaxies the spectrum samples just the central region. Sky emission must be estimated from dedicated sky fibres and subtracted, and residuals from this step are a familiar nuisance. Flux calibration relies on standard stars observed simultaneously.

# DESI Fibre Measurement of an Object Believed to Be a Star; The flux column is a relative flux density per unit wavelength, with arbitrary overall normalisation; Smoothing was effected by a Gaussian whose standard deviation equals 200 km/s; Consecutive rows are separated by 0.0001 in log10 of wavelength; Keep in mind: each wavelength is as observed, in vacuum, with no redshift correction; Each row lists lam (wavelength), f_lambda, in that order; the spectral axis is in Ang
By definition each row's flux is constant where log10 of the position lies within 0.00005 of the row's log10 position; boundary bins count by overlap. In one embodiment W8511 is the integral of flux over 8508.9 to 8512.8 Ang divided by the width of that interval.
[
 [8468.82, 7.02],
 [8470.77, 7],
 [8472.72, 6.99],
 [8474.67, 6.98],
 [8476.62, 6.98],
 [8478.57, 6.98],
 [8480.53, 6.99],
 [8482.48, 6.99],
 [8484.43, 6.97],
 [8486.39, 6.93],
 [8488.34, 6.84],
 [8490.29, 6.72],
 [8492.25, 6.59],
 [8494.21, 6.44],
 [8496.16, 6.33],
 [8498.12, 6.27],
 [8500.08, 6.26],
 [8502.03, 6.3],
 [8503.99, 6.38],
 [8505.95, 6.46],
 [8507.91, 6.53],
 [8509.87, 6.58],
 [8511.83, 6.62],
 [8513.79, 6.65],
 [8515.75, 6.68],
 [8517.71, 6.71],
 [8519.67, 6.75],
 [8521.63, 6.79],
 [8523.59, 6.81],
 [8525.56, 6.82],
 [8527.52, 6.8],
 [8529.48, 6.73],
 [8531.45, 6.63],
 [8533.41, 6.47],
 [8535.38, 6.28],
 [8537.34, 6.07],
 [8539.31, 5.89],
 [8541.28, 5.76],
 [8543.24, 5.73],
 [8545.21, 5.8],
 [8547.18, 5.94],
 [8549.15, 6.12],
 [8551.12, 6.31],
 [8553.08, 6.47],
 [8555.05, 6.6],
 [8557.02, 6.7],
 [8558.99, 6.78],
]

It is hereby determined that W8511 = 6.6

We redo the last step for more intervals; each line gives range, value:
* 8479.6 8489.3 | 6.95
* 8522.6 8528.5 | 6.81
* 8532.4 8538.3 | 6.28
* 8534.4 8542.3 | 6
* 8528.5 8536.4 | 6.53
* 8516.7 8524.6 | 6.76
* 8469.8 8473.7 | 7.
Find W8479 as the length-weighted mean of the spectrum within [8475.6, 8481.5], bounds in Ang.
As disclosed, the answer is 6.98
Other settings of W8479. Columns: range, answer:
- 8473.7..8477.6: 6.99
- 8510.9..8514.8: 6.64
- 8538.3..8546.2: 5.79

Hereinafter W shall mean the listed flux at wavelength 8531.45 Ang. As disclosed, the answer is 6.63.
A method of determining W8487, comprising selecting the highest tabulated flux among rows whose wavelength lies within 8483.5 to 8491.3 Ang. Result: 6.97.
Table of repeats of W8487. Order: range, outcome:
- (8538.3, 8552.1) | 6.31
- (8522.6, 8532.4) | 6.82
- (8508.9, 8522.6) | 6.79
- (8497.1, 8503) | 6.3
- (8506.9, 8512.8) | 6.62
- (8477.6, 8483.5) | 6.99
